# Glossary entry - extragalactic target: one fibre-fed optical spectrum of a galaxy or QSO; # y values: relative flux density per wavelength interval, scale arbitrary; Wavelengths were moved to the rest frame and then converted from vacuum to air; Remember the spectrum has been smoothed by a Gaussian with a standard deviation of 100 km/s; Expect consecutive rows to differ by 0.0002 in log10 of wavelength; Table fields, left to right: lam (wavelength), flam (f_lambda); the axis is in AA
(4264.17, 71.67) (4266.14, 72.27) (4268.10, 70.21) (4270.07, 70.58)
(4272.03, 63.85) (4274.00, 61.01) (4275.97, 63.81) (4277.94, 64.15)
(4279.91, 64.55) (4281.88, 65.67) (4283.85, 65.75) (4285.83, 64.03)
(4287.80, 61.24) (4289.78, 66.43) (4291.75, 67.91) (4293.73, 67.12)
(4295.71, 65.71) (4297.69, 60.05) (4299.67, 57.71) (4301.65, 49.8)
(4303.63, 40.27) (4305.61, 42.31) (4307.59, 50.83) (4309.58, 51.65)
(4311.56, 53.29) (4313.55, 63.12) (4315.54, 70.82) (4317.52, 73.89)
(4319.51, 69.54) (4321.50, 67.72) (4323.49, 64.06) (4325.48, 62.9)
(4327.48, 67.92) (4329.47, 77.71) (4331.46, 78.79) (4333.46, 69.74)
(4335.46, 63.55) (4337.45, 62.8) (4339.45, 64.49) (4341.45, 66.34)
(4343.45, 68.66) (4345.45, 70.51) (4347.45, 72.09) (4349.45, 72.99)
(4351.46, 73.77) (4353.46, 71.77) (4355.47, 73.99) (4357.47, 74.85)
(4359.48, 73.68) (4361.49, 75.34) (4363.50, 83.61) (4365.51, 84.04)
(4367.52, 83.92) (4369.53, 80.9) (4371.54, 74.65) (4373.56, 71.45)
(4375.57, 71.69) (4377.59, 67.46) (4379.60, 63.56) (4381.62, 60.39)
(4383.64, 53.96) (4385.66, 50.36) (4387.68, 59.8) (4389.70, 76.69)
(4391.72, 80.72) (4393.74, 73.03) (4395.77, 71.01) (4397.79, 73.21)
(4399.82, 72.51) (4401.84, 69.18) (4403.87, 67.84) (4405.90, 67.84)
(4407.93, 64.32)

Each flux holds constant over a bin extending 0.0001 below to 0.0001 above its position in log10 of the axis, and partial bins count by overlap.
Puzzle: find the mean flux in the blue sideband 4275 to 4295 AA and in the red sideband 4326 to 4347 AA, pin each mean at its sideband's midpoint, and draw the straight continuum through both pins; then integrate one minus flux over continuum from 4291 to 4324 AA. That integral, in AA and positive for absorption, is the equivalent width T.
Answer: 3.54 AA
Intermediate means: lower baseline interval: 65.1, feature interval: 59.6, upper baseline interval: 69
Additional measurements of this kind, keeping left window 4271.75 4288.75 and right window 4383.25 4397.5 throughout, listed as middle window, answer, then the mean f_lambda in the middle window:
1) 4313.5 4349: -1.81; 68.8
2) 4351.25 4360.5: -1.02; 73.6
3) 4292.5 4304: 1.16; 57.9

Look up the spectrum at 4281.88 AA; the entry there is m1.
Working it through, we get 65.67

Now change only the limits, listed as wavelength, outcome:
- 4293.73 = 67.12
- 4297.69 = 60.05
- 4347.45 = 72.09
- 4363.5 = 83.61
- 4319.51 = 69.54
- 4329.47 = 77.71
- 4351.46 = 73.77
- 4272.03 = 63.85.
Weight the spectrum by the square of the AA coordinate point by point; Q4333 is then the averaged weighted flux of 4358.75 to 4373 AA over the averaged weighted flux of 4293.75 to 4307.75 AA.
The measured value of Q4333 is 1.5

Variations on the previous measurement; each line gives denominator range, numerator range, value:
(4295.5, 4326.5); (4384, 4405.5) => 1.22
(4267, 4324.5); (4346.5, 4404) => 1.20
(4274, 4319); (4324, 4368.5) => 1.22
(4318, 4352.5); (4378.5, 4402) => 0.99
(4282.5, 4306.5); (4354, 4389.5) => 1.24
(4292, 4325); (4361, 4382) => 1.29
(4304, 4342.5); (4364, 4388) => 1.11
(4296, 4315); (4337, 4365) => 1.39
